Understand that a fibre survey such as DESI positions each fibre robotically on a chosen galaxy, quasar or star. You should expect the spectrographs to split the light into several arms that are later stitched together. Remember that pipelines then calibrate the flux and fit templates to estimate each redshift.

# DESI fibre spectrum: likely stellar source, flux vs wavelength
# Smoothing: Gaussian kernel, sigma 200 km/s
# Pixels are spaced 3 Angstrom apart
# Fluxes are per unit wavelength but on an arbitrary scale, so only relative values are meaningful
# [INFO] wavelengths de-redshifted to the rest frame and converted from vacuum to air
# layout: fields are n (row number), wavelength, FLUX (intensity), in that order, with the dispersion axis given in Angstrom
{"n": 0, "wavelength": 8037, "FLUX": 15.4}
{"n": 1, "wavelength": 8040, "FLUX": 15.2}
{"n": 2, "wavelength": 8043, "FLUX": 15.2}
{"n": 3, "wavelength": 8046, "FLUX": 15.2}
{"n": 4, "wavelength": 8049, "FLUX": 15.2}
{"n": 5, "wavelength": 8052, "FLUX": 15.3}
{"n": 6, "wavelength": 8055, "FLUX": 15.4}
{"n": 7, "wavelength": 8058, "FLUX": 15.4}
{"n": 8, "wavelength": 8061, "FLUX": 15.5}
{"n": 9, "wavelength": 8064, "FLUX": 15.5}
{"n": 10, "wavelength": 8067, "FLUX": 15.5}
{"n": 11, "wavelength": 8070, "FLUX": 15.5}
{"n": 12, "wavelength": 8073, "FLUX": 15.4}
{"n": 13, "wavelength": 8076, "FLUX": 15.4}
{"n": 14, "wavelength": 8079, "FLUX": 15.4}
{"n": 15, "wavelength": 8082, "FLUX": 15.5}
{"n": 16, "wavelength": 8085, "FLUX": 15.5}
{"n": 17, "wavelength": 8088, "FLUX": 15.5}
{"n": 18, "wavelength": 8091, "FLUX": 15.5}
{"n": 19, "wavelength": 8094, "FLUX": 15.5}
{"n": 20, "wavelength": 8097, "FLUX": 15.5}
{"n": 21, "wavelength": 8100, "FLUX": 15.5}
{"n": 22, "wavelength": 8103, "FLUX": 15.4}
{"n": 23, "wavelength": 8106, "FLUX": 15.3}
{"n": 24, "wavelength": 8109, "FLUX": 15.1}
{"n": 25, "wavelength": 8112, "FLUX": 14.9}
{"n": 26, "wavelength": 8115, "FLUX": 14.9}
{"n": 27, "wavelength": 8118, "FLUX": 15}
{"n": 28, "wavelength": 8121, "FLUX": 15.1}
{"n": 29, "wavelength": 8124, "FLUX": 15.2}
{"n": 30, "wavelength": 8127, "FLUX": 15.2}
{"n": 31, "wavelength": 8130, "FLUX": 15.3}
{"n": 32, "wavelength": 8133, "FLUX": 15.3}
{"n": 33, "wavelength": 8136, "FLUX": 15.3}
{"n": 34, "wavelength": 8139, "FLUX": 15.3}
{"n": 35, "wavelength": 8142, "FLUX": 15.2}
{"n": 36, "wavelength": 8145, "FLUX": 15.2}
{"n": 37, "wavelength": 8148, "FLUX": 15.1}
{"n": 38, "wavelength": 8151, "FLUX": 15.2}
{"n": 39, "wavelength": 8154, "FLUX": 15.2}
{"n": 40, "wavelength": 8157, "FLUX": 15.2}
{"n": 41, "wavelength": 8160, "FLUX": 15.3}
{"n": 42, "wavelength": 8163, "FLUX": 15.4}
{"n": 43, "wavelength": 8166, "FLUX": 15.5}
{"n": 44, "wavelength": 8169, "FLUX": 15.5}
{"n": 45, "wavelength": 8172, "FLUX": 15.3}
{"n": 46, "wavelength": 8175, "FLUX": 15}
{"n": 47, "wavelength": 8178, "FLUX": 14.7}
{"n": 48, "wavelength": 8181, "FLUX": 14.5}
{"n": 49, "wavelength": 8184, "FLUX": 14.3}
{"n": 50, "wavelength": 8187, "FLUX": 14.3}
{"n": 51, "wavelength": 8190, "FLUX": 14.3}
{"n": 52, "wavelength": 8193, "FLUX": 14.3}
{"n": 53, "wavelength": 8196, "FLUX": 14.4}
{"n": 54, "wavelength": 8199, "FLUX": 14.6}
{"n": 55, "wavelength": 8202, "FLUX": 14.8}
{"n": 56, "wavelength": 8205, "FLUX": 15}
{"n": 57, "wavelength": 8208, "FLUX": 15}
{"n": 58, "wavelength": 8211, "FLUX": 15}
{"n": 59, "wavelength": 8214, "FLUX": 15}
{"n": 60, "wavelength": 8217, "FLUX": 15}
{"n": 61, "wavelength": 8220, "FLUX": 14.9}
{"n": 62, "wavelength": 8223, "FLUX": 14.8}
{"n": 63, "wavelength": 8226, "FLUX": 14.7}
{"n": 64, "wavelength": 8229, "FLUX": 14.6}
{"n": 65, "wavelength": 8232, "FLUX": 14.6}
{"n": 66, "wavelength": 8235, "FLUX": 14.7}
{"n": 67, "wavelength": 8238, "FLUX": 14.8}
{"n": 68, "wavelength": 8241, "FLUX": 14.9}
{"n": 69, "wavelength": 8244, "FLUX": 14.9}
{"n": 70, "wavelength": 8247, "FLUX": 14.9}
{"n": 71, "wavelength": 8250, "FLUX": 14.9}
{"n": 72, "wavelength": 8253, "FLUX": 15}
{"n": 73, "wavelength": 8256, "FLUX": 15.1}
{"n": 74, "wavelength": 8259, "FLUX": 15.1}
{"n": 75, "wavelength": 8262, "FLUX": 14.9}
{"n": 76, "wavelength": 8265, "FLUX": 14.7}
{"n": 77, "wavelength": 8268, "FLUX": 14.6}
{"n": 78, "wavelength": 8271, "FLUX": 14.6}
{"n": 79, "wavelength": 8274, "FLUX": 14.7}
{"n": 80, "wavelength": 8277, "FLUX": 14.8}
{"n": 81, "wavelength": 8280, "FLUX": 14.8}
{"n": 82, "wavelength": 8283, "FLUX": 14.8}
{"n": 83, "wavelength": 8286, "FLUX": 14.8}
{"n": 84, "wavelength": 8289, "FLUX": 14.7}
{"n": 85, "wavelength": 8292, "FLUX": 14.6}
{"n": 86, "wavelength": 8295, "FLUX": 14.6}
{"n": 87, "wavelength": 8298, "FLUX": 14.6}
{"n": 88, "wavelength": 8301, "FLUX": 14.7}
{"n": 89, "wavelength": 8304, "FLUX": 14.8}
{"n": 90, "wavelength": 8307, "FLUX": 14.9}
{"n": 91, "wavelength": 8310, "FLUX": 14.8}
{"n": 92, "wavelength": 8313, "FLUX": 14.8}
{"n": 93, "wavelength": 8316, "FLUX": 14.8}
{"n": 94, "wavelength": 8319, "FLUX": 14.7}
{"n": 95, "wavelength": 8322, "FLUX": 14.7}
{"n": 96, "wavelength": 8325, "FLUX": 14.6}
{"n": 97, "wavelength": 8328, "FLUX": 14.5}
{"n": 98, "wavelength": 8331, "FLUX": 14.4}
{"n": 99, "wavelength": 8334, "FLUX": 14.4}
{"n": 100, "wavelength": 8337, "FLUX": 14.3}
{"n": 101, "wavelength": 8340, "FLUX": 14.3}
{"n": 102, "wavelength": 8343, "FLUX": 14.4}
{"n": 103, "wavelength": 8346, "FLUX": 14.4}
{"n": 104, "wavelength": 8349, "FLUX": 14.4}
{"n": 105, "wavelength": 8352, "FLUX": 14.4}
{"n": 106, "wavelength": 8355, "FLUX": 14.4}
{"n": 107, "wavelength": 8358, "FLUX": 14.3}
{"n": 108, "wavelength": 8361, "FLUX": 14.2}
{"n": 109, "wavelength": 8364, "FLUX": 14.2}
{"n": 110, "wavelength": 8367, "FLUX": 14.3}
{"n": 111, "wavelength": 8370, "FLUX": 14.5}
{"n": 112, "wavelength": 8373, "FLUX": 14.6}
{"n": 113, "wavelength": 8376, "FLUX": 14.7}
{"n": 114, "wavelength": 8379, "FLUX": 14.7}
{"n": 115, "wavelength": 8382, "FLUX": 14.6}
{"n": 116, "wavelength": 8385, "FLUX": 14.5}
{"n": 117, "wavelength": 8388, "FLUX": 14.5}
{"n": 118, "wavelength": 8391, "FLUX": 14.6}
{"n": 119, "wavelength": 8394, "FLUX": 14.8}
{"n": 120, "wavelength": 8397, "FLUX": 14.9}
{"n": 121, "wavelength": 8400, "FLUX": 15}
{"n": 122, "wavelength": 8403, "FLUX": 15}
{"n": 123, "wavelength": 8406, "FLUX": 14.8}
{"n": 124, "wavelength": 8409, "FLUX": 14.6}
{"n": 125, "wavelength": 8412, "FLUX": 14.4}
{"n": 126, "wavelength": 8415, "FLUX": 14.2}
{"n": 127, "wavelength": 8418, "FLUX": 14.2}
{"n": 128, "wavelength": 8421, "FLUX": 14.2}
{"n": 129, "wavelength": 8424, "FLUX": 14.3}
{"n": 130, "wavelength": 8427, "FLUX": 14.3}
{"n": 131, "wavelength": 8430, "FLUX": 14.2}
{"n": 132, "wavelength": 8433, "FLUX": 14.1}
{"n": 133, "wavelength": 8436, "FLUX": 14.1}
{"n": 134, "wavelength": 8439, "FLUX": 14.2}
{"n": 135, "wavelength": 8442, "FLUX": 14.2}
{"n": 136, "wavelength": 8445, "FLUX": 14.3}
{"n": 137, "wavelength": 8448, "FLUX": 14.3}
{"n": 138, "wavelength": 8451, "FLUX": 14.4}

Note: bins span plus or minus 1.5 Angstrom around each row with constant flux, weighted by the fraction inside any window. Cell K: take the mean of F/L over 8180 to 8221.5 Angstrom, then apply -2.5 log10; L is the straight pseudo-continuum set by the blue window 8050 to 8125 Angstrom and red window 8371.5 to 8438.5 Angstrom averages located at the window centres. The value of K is 0.03 mag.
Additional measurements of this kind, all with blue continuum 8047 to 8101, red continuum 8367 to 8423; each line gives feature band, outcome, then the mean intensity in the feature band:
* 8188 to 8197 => 0.059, 14.3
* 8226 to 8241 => 0.023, 14.7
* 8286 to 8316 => 0.008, 14.7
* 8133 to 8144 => 0.000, 15.3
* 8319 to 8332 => 0.015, 14.6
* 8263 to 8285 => 0.014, 14.7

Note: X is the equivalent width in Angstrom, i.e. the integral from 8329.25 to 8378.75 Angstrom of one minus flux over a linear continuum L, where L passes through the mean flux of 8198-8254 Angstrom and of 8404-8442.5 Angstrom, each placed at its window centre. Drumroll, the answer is 0.3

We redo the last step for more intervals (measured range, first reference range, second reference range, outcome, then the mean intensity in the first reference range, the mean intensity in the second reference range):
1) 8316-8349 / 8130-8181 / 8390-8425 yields 0.65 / 15.2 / 14.6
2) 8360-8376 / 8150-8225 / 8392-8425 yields 0.27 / 14.9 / 14.6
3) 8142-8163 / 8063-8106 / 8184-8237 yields -0.23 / 15.5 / 14.7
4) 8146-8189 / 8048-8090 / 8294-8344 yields 0.22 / 15.4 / 14.6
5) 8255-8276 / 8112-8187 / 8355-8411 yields 0.07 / 15.1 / 14.6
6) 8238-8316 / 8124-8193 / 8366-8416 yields 0.23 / 15.1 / 14.6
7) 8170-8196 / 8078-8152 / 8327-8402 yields 0.81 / 15.3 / 14.5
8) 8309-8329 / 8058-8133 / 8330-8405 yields -0.06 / 15.3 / 14.5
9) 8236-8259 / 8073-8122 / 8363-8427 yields -0.01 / 15.3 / 14.5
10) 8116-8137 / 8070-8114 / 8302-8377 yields 0.10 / 15.4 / 14.5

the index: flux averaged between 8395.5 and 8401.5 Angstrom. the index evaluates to 15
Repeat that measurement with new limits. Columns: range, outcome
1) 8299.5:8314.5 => 14.8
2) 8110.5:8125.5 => 15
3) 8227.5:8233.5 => 14.6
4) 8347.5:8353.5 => 14.4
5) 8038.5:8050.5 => 15.2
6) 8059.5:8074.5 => 15.5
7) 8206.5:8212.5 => 15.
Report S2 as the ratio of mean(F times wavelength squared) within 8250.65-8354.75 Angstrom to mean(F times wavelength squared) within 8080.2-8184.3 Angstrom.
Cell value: 1.0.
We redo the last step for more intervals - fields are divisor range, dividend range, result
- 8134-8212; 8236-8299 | 1.01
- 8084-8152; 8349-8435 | 1.01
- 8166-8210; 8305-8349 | 1.02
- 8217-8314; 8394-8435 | 1.02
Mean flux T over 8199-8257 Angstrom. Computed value 14.9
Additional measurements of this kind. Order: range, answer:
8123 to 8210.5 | 15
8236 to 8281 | 14.8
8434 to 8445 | 14.2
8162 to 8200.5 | 14.8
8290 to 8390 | 14.5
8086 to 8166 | 15.3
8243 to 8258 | 15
